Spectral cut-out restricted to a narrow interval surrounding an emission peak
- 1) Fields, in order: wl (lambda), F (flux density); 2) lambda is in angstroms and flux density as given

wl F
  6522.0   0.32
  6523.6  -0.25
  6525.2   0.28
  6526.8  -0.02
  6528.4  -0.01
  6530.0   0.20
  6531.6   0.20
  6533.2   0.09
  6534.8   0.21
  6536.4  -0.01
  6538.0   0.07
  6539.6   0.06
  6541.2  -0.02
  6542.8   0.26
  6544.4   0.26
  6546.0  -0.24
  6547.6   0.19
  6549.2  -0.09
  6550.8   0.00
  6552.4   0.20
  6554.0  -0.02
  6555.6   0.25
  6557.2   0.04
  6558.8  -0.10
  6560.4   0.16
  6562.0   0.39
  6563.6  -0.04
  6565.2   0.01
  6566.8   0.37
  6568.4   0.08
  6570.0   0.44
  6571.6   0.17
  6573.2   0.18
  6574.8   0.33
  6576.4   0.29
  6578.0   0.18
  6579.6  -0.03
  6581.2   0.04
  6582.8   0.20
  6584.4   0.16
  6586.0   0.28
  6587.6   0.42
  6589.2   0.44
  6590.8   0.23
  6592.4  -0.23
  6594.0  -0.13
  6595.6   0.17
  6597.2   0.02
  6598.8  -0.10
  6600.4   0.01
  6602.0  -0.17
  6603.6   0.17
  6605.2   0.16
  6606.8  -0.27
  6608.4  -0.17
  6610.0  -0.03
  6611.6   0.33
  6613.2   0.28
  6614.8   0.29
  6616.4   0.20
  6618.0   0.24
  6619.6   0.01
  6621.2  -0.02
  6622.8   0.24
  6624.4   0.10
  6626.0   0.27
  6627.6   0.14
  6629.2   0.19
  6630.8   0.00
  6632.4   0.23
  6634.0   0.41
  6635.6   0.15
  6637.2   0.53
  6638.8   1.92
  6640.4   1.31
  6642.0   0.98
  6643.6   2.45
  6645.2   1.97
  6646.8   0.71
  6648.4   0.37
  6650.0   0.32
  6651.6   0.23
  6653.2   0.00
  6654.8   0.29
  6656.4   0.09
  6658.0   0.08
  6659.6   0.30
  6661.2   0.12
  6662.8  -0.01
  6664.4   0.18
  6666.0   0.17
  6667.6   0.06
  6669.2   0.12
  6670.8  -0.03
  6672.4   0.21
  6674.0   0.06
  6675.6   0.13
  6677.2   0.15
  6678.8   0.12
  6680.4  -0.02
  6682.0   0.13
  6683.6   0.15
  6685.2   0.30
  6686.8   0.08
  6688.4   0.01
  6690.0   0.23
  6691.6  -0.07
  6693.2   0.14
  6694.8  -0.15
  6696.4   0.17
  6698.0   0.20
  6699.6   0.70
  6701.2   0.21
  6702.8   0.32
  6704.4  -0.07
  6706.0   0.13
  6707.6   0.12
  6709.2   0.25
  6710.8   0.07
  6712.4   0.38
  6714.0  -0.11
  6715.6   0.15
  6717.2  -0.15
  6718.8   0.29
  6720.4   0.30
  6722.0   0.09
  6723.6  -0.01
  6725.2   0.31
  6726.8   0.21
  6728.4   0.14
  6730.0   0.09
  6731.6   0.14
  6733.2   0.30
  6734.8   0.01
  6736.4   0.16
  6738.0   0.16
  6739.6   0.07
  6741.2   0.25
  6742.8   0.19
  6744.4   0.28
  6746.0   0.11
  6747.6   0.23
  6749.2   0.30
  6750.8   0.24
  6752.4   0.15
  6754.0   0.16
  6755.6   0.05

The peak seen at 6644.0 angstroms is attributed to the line [O II] 3727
